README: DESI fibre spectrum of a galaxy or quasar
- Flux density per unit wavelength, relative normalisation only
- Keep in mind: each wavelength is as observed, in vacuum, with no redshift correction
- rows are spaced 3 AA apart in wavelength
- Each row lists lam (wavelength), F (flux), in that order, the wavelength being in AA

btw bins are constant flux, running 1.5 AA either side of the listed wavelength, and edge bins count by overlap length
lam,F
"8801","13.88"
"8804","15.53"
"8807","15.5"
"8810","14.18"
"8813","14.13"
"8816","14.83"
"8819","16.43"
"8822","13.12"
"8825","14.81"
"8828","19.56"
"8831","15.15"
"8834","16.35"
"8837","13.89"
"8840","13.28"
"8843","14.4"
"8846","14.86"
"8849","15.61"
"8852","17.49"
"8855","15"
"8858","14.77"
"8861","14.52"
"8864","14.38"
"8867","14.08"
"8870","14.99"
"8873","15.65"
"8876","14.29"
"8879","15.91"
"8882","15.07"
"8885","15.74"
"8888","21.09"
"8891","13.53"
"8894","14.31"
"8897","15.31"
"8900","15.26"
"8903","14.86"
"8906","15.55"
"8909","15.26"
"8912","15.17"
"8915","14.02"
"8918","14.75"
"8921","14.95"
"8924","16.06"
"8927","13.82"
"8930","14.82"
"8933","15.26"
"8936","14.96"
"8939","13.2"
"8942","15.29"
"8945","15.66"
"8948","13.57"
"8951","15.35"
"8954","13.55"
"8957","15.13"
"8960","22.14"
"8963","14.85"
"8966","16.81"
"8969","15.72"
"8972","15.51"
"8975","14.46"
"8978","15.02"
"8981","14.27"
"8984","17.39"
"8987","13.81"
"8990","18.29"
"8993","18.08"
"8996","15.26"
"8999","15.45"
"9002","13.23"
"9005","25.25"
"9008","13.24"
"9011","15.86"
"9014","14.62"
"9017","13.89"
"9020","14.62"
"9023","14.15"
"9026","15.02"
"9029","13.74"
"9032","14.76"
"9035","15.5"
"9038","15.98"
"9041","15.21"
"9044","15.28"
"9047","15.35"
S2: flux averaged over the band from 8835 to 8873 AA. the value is 14.8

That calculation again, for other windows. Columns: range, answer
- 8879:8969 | 15.4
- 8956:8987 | 16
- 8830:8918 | 15.2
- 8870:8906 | 15.5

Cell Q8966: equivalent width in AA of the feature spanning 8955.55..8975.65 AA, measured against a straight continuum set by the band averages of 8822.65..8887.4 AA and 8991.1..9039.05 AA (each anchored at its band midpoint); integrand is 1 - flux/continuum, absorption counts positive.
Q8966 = -1.28 AA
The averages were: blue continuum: 15.3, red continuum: 15.6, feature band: 16.5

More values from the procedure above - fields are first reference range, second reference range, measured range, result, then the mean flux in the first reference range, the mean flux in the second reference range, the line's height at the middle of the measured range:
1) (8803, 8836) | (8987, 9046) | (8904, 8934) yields 1.0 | 15.4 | 15.6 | 15.5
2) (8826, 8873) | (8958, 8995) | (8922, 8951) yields 2.2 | 15.2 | 16.3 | 16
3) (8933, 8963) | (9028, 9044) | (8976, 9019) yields -2.0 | 15.4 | 15.1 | 15.2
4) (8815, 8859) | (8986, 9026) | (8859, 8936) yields 1.8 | 15.3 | 15.8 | 15.5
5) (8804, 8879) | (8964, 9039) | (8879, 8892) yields -1.0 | 15.1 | 15.6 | 15.2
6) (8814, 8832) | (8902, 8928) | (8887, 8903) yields -0.6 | 15.6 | 15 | 15.1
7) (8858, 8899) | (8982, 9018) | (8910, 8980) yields 2.5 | 15.3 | 16.2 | 15.8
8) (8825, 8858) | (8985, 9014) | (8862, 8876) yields 0.8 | 15.5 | 16.4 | 15.7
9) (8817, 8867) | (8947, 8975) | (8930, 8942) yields 0.8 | 15.2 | 15.8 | 15.7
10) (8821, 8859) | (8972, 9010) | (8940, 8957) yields 1.3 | 15.3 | 16.1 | 15.9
